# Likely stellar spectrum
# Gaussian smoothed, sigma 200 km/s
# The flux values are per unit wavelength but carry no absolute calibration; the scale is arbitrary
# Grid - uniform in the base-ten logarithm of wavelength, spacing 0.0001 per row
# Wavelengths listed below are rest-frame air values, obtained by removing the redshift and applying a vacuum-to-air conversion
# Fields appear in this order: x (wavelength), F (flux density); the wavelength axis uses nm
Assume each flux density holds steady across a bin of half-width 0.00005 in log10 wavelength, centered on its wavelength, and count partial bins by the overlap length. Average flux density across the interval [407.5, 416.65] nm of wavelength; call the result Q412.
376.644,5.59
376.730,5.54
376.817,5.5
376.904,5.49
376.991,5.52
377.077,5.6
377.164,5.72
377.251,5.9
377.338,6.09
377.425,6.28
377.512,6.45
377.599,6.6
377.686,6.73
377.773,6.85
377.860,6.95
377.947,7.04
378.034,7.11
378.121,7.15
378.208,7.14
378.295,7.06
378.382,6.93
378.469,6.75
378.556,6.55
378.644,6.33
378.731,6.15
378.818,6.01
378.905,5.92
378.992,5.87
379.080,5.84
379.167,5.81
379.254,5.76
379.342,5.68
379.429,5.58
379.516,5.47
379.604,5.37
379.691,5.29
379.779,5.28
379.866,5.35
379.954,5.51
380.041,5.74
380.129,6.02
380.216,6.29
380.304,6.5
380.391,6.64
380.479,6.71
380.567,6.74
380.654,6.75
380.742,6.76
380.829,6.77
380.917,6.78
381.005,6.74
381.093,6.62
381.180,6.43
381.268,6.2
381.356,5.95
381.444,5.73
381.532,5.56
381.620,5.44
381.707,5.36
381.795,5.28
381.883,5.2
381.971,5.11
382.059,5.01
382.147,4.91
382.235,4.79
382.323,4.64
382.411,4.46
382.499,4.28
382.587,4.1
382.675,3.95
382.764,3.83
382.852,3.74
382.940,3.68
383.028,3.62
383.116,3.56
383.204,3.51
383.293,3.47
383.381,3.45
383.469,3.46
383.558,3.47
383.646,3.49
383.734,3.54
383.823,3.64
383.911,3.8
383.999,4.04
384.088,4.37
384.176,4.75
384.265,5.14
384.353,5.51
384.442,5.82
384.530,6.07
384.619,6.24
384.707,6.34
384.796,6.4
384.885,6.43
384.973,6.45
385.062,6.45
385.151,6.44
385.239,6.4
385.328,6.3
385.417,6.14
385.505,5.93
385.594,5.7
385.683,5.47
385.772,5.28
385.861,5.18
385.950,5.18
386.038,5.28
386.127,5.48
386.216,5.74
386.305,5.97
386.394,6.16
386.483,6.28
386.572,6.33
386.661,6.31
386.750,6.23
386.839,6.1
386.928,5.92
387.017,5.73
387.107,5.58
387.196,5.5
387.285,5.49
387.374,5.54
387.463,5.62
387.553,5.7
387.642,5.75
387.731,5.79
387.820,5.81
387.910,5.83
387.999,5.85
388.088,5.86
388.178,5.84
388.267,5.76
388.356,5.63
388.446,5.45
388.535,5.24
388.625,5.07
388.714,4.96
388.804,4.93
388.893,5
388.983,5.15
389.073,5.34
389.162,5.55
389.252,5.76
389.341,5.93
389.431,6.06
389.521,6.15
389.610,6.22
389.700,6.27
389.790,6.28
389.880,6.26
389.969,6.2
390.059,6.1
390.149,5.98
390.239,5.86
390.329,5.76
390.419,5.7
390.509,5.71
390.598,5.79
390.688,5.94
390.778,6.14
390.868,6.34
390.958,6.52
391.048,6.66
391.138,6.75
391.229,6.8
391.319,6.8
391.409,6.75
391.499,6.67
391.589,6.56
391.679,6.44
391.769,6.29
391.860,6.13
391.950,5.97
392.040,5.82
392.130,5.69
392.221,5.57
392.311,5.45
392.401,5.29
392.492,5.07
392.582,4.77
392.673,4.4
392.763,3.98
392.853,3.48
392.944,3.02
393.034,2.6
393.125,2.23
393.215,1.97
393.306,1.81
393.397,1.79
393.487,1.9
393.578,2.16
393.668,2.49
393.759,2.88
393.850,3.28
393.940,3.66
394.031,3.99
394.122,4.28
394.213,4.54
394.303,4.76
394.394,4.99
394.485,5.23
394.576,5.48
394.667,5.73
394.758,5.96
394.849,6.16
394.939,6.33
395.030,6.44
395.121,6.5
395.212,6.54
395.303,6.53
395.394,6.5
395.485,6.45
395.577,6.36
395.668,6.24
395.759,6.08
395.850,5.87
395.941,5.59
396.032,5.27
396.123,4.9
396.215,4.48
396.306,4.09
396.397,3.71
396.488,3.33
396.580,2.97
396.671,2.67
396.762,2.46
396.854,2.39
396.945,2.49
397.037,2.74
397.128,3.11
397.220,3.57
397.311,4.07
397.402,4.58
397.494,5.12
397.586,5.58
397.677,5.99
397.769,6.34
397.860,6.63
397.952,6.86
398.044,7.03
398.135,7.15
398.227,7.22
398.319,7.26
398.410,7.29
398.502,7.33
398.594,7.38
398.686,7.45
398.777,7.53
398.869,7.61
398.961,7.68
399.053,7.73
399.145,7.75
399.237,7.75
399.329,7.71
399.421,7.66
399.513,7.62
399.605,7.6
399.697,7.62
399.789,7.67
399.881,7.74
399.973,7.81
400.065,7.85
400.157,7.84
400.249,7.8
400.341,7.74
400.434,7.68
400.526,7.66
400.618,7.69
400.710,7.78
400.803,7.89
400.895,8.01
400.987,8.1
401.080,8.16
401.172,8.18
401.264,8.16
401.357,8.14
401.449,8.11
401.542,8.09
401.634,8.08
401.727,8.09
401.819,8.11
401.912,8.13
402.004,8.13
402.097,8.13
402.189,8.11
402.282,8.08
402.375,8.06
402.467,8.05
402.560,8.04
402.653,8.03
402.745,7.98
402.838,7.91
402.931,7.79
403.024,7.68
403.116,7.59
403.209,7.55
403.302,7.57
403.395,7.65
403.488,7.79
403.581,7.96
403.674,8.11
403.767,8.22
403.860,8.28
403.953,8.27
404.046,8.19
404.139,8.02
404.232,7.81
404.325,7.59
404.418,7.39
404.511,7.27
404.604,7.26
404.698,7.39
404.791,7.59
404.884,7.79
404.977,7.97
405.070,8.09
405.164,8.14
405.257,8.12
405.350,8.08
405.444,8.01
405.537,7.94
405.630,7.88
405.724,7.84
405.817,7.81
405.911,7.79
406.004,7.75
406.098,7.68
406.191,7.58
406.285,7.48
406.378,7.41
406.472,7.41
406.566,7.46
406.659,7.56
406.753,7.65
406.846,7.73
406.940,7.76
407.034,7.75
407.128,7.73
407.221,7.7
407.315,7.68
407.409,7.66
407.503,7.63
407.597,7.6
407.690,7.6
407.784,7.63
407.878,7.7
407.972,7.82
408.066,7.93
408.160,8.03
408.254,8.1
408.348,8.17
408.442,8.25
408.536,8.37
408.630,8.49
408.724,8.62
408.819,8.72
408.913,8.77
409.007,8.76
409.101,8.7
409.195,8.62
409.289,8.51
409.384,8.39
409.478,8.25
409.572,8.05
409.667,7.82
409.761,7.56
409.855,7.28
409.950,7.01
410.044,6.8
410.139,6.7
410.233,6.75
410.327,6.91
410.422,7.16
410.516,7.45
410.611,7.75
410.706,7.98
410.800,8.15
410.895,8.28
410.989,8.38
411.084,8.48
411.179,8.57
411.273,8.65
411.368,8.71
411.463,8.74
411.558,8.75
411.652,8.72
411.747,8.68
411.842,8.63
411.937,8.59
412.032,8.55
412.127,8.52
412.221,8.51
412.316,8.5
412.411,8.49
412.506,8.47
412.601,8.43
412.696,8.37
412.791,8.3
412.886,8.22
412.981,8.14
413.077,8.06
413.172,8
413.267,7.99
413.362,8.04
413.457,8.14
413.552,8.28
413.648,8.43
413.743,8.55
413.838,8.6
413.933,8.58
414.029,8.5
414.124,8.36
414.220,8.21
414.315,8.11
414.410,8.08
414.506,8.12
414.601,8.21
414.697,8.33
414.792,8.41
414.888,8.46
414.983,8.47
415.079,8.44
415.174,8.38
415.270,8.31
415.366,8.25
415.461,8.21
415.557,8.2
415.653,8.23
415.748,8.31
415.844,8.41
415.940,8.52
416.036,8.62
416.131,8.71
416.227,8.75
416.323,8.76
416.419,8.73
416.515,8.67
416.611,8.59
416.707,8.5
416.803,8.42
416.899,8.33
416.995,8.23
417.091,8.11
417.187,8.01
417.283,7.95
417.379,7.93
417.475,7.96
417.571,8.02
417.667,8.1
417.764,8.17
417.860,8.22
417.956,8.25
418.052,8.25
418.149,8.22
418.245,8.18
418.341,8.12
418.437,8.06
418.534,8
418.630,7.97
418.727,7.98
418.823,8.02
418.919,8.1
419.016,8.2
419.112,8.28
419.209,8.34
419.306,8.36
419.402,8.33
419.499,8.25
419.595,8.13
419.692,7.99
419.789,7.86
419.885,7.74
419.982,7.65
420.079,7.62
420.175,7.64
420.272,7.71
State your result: 8.23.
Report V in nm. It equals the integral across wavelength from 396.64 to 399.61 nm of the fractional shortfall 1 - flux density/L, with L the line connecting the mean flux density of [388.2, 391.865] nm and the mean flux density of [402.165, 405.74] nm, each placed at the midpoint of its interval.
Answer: 0.45 nm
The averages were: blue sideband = 5.97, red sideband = 7.87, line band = 6.04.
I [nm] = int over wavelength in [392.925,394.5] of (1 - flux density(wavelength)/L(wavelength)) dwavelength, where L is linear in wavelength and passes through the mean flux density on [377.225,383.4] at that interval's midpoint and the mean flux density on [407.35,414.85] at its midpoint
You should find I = 0.841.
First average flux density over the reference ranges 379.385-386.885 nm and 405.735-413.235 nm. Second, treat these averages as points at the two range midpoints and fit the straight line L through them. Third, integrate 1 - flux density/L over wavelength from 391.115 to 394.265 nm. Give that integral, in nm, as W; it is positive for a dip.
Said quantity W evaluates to 0.92 nm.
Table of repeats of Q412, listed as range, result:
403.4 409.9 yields 7.91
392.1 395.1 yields 4.18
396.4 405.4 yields 7.16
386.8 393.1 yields 5.67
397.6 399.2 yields 7.16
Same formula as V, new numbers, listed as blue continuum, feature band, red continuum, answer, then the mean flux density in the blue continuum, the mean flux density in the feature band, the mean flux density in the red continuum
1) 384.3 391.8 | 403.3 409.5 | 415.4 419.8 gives -0.459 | 5.93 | 7.92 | 8.25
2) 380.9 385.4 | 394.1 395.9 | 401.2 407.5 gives 0.200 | 5.01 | 5.87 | 7.85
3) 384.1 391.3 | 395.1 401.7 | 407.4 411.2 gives 0.431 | 5.85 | 6.46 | 7.93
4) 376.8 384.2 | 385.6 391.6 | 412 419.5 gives 0.277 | 5.5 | 5.86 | 8.3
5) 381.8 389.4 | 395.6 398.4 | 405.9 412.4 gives 0.713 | 5.23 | 4.91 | 7.99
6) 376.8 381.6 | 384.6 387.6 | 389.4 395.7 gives -0.100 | 6.21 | 5.92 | 5.27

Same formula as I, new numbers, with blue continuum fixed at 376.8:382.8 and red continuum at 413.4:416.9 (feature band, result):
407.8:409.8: -0.08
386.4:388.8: 0.27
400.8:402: -0.11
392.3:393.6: 0.67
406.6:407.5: 0.02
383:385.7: 0.53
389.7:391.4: 0.12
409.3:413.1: 0.02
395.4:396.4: 0.22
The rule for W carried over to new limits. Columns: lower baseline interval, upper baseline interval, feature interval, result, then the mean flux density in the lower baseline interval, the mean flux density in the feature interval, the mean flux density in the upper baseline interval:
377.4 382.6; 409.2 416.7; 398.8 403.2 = -0.269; 6.01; 7.89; 8.24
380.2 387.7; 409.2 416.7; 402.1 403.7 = -0.139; 5.39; 7.88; 8.24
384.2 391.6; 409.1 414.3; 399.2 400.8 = -0.152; 5.91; 7.72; 8.16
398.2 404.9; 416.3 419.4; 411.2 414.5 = -0.128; 7.81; 8.41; 8.22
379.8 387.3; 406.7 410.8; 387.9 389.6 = 0.101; 5.4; 5.56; 7.85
